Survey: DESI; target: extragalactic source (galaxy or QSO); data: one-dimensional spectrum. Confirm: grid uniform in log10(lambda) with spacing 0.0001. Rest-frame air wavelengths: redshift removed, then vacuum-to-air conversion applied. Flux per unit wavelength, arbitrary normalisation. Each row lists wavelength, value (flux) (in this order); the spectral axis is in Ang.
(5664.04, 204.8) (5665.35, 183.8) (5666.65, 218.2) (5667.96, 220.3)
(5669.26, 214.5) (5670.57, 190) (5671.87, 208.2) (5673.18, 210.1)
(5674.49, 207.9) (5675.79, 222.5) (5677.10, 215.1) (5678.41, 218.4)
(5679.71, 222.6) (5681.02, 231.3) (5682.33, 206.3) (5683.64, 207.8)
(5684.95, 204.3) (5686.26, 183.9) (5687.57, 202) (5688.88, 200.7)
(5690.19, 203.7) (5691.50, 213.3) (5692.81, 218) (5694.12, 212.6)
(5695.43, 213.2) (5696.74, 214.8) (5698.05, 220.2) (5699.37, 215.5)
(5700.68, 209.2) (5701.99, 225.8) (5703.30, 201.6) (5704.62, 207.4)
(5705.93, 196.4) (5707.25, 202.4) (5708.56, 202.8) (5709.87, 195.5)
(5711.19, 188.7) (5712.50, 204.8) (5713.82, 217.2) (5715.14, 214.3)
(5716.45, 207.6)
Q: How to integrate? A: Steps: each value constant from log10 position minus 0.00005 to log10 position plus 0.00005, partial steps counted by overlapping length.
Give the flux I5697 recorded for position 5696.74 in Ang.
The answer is 214.8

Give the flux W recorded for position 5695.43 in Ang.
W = 213.2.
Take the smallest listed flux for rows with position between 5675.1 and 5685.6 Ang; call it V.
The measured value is 204.3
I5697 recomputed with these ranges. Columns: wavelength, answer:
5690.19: 203.7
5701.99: 225.8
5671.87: 208.2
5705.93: 196.4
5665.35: 183.8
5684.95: 204.3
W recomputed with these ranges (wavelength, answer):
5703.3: 201.6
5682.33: 206.3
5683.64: 207.8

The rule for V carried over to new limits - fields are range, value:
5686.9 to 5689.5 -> 200.7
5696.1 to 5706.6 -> 196.4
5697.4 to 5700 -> 215.5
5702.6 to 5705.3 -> 201.6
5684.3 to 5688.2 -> 183.9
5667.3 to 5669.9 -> 214.5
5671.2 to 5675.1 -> 207.9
